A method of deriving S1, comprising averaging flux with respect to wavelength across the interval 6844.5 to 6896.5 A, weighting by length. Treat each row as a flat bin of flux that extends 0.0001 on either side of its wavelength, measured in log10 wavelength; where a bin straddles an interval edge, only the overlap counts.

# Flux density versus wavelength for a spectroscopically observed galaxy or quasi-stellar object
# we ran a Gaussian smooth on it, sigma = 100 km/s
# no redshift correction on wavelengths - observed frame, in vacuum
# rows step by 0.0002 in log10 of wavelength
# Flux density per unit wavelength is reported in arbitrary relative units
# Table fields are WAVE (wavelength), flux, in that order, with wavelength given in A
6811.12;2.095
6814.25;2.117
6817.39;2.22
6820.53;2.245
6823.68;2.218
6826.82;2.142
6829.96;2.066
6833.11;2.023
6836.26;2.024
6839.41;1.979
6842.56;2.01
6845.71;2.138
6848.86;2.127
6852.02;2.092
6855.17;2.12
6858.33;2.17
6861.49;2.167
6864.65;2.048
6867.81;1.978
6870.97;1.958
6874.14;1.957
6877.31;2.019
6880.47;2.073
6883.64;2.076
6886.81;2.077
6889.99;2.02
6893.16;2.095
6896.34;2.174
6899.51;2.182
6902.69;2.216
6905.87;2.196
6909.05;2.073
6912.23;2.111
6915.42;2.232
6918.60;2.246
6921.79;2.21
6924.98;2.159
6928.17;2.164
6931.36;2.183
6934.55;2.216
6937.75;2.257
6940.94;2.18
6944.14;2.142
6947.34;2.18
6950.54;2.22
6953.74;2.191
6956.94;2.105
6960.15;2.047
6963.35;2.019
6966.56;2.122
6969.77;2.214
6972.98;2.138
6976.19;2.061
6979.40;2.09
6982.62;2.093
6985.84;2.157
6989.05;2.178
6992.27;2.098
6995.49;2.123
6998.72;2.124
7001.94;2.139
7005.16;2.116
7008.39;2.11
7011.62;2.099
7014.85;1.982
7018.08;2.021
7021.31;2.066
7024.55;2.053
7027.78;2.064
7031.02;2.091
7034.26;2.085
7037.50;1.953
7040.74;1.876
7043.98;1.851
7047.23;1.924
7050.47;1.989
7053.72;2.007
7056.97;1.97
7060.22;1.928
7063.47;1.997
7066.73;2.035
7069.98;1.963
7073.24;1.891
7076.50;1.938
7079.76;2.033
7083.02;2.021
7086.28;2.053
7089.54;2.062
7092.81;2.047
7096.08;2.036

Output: 2.07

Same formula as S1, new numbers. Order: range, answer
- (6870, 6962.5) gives 2.14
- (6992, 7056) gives 2.04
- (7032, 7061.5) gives 1.96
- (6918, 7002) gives 2.15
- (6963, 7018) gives 2.11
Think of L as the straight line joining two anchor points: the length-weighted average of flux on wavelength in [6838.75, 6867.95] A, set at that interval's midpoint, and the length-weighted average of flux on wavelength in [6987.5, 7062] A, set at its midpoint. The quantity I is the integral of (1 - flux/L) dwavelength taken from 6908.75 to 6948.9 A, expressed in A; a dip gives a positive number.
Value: -2.3 A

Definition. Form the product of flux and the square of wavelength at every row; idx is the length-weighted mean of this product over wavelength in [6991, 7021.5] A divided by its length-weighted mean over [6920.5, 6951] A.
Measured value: 0.97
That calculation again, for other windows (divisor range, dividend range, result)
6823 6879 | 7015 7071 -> 1.02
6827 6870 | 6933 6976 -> 1.07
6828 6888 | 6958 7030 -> 1.06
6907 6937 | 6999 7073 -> 0.95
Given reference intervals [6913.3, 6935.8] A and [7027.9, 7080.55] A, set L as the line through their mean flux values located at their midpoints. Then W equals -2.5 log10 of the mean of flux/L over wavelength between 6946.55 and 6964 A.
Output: 0.01 mag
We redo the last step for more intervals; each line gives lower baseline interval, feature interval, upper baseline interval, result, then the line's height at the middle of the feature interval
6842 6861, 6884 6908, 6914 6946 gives 0.02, 2.16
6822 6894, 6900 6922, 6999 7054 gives -0.06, 2.06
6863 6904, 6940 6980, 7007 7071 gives -0.05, 2.04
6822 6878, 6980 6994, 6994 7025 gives -0.02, 2.08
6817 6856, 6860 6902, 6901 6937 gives 0.04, 2.15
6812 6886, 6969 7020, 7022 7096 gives -0.04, 2.02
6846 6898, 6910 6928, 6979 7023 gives -0.05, 2.08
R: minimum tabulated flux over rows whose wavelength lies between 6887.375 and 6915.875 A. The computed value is 2.02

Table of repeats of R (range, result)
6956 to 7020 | 1.982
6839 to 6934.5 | 1.957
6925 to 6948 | 2.142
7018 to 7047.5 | 1.851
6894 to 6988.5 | 2.019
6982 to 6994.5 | 2.093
